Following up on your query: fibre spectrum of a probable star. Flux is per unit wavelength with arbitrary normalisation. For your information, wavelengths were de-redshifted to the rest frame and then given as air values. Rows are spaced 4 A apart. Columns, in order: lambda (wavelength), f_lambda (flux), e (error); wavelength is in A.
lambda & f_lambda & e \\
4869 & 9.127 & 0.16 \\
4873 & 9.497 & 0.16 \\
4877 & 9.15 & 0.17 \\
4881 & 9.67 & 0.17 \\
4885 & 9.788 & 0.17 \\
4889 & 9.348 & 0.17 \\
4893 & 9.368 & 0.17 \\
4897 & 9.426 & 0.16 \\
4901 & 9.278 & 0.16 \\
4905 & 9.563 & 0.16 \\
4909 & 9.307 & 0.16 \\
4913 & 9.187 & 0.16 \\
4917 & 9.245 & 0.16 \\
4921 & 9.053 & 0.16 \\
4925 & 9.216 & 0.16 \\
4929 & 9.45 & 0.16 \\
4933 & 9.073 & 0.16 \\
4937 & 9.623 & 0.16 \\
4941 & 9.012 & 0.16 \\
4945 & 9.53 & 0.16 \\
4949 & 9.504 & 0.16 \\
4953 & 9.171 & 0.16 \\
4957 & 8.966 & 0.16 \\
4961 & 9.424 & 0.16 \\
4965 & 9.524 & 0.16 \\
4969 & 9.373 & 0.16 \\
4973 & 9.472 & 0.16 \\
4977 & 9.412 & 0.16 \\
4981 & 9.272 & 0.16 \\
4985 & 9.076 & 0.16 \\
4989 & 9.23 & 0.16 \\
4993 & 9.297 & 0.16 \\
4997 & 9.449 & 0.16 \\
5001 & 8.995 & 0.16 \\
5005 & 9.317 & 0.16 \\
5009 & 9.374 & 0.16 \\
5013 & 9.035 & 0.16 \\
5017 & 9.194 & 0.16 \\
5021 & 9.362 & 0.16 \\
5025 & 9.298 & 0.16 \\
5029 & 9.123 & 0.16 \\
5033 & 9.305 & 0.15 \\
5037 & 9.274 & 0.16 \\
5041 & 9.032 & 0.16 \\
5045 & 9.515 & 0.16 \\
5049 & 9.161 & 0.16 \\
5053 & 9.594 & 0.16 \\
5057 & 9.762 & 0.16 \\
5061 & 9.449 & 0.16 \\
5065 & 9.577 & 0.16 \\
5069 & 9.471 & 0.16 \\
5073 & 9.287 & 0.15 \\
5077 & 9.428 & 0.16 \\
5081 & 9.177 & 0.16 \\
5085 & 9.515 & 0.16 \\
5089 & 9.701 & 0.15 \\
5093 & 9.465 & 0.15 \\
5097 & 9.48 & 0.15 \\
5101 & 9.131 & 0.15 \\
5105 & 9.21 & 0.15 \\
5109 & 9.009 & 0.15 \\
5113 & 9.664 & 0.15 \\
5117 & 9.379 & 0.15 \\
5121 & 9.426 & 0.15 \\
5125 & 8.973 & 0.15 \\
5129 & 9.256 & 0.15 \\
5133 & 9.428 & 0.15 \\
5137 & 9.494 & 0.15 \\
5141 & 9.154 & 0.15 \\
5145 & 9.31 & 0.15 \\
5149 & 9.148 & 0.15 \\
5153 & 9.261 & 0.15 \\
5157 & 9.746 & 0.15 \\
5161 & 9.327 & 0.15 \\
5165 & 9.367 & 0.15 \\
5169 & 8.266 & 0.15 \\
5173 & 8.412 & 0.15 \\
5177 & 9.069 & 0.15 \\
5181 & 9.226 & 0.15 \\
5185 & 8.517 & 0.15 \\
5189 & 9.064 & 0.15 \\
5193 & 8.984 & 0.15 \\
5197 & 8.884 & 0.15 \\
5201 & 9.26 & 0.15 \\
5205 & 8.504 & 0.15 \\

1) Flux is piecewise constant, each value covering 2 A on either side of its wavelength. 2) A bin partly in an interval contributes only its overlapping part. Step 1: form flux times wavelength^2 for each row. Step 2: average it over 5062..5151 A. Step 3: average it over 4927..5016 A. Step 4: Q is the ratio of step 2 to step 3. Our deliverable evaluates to 1.1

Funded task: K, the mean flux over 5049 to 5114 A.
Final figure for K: 9.42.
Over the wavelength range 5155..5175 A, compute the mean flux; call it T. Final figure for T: 9.02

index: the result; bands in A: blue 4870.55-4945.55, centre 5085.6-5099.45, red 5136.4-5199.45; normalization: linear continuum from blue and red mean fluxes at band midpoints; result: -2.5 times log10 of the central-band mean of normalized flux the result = -0.04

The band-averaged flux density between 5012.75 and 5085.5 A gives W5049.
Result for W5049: 9.35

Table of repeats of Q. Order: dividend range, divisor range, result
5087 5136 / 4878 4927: 1.08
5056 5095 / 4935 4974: 1.06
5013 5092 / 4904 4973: 1.05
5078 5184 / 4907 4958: 1.08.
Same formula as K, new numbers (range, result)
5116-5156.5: 9.3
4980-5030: 9.23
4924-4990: 9.32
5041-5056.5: 9.41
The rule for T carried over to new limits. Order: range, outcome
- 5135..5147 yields 9.32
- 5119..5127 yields 9.2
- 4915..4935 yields 9.21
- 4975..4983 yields 9.34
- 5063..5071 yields 9.52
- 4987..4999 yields 9.33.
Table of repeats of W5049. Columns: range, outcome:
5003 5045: 9.24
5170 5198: 8.86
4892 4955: 9.31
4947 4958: 9.24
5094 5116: 9.31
